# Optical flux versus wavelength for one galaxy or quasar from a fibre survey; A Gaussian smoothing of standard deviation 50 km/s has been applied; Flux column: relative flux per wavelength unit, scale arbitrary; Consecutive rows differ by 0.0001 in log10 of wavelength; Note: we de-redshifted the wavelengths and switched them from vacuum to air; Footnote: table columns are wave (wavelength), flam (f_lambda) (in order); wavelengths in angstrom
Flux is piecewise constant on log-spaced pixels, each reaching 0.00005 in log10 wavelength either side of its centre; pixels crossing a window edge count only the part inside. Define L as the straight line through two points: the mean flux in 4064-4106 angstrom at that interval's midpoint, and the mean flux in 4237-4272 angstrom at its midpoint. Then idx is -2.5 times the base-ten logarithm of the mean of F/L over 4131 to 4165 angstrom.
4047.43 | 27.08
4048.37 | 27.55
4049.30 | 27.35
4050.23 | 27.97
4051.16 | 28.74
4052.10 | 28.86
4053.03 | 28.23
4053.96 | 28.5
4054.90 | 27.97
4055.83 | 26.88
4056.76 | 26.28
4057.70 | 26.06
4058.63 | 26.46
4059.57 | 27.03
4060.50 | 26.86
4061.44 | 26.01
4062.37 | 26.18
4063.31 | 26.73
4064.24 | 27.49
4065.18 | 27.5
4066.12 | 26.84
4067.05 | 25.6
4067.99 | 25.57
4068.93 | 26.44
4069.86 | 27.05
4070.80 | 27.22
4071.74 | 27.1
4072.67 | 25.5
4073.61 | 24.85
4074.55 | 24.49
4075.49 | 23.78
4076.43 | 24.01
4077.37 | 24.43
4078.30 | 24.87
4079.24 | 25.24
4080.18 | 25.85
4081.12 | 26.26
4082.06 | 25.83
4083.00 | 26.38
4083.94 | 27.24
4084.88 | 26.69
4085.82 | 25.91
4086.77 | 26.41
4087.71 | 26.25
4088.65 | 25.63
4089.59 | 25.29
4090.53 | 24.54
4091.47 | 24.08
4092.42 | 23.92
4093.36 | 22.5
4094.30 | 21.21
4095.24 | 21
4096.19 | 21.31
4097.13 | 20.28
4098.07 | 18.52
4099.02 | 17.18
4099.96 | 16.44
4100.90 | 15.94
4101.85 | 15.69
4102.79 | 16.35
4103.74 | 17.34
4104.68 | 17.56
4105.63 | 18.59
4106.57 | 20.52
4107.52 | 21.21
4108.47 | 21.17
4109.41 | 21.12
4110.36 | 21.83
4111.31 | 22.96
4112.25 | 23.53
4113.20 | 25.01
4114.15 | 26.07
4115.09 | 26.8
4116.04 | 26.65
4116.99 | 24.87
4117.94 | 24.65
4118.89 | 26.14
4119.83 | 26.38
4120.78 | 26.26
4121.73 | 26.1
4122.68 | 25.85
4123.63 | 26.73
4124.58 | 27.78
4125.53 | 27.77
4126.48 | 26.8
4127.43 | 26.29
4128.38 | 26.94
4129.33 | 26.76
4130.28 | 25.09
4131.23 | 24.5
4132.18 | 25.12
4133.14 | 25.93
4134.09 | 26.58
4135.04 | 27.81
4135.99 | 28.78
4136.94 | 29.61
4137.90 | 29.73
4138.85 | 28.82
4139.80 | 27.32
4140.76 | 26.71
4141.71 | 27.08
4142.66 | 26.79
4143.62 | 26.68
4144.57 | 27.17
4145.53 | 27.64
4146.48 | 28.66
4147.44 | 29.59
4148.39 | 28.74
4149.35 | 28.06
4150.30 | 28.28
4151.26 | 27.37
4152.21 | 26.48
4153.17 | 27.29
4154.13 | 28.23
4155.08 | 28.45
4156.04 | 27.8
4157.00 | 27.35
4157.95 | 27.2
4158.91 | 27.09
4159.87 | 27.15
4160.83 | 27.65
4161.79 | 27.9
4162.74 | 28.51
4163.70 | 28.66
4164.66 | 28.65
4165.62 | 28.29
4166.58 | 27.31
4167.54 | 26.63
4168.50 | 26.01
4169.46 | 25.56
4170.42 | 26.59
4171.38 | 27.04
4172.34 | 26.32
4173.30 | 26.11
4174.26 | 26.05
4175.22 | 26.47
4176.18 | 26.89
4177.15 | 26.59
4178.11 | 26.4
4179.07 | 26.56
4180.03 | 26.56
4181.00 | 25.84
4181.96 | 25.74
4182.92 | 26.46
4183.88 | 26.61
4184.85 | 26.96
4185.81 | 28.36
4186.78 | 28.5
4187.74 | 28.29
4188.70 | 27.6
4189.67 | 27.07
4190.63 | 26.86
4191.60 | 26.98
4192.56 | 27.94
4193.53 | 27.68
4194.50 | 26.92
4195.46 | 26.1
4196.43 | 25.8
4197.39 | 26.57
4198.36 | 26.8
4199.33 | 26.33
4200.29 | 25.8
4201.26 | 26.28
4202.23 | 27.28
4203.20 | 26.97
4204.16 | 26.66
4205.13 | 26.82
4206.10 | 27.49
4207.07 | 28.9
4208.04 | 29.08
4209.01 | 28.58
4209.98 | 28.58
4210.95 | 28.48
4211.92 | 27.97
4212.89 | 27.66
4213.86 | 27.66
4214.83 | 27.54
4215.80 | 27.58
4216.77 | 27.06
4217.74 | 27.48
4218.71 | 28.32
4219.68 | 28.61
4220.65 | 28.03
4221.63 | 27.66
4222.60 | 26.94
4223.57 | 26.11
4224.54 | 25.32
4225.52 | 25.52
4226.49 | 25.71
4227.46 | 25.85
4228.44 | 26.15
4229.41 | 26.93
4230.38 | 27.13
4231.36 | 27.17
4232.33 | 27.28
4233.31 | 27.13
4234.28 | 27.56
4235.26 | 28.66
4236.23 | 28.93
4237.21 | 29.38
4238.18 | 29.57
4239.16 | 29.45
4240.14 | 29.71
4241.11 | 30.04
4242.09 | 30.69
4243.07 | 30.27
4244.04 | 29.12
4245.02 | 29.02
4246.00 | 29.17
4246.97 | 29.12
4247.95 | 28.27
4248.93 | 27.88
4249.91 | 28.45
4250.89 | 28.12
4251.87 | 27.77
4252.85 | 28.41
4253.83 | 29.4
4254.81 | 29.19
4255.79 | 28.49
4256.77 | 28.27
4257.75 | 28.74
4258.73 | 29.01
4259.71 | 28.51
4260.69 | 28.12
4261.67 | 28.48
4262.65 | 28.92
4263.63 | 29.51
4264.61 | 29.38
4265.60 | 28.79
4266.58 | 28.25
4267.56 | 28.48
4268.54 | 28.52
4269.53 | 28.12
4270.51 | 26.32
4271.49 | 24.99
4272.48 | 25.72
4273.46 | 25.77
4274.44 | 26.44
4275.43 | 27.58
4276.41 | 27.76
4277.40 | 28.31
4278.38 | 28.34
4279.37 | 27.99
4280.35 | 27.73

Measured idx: -0.09 mag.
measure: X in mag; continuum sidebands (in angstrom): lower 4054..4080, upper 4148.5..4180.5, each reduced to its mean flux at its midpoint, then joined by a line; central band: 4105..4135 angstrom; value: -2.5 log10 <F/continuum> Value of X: 0.08 mag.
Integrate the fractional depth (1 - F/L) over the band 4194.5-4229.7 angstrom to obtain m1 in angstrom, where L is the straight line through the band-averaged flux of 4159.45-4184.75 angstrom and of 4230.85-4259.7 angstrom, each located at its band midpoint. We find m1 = 1.0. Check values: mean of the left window 26.9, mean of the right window 28.8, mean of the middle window 27.1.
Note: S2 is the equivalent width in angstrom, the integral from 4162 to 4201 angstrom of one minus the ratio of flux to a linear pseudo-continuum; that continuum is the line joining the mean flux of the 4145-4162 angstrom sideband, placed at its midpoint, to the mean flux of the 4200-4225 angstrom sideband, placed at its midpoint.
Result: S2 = 1.1 angstrom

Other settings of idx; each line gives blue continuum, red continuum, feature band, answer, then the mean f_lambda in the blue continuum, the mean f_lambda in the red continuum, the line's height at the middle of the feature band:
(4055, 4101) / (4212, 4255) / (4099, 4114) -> 0.27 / 24.8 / 28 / 25.4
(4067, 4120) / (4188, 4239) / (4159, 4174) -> -0.06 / 23.4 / 27.3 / 25.8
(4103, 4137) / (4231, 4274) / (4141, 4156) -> -0.09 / 24.7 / 28.5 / 25.5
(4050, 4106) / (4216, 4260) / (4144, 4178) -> -0.04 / 24.4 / 28.1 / 26.3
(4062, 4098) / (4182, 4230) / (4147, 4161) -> -0.06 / 25.1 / 27.2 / 26.3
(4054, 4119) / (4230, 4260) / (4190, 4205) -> 0.02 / 24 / 28.7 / 27.3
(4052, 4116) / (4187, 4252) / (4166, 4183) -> 0.00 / 24.1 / 27.7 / 26.5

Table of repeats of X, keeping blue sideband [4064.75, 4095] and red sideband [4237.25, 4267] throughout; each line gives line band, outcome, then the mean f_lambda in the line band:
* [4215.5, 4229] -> 0.06 mag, 26.9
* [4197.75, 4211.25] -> 0.02 mag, 27.4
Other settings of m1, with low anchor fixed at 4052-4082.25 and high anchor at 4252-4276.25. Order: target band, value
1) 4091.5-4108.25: 4.58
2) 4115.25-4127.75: 0.20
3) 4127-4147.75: -0.25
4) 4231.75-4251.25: -0.72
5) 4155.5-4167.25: -0.28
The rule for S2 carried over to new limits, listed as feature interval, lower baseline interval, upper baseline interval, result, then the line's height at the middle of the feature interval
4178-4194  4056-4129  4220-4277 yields -0.3 angstrom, 26.5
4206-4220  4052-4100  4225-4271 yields -0.2 angstrom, 27.7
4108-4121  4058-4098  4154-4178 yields 0.8 angstrom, 26.1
